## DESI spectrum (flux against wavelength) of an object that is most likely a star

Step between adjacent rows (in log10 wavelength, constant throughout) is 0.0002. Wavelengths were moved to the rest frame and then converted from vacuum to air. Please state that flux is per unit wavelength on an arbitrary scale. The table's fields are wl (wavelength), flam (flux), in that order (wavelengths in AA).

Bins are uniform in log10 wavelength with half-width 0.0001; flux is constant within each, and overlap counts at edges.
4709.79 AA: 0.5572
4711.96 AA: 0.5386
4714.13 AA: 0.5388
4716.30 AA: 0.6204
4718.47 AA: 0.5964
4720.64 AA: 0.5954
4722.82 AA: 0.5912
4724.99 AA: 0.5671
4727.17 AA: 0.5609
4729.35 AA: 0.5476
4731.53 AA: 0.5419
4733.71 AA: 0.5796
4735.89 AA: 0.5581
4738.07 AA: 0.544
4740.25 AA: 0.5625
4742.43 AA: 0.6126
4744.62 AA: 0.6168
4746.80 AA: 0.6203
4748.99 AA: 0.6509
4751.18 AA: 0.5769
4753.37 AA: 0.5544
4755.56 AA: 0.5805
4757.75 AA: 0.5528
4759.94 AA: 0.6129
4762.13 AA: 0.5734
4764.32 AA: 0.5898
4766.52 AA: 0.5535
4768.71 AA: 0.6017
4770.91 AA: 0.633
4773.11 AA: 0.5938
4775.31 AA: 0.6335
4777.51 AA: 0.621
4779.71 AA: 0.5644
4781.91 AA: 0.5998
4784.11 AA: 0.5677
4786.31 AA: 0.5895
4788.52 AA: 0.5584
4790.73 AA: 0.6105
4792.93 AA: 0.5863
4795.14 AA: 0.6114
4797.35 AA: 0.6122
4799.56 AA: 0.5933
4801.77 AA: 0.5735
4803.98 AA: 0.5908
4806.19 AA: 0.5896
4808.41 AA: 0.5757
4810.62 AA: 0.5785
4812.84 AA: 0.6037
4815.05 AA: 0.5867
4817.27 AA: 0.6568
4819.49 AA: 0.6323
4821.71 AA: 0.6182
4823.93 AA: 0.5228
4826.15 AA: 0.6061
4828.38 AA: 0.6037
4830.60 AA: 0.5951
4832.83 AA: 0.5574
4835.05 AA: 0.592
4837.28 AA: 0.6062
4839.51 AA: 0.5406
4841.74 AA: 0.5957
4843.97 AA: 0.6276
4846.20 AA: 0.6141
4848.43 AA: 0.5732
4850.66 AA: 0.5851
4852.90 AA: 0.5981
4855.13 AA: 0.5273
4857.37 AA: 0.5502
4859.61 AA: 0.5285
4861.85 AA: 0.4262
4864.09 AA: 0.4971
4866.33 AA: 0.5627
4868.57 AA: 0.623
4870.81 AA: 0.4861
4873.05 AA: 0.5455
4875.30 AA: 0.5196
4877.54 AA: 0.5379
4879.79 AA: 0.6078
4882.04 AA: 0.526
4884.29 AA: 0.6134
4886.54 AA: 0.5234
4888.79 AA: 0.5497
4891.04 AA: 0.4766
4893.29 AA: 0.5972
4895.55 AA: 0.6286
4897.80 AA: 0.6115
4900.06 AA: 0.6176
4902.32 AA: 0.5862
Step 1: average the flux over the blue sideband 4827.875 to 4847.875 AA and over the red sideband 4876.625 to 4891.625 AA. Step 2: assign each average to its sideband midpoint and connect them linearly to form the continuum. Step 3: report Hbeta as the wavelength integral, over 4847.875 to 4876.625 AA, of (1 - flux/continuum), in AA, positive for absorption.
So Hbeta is 1.5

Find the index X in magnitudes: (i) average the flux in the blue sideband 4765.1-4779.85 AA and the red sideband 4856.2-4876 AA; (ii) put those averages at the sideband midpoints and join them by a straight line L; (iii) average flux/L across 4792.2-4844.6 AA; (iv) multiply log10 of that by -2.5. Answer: -0.05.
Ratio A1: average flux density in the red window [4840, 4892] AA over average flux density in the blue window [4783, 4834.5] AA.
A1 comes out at 0.9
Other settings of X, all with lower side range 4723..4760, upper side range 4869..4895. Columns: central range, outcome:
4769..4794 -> -0.05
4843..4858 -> -0.05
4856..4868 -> 0.07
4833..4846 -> -0.07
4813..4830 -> -0.08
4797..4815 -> -0.05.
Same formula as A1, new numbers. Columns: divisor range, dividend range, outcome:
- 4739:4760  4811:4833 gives 1.01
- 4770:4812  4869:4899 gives 0.94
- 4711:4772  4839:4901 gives 0.96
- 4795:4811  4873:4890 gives 0.94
